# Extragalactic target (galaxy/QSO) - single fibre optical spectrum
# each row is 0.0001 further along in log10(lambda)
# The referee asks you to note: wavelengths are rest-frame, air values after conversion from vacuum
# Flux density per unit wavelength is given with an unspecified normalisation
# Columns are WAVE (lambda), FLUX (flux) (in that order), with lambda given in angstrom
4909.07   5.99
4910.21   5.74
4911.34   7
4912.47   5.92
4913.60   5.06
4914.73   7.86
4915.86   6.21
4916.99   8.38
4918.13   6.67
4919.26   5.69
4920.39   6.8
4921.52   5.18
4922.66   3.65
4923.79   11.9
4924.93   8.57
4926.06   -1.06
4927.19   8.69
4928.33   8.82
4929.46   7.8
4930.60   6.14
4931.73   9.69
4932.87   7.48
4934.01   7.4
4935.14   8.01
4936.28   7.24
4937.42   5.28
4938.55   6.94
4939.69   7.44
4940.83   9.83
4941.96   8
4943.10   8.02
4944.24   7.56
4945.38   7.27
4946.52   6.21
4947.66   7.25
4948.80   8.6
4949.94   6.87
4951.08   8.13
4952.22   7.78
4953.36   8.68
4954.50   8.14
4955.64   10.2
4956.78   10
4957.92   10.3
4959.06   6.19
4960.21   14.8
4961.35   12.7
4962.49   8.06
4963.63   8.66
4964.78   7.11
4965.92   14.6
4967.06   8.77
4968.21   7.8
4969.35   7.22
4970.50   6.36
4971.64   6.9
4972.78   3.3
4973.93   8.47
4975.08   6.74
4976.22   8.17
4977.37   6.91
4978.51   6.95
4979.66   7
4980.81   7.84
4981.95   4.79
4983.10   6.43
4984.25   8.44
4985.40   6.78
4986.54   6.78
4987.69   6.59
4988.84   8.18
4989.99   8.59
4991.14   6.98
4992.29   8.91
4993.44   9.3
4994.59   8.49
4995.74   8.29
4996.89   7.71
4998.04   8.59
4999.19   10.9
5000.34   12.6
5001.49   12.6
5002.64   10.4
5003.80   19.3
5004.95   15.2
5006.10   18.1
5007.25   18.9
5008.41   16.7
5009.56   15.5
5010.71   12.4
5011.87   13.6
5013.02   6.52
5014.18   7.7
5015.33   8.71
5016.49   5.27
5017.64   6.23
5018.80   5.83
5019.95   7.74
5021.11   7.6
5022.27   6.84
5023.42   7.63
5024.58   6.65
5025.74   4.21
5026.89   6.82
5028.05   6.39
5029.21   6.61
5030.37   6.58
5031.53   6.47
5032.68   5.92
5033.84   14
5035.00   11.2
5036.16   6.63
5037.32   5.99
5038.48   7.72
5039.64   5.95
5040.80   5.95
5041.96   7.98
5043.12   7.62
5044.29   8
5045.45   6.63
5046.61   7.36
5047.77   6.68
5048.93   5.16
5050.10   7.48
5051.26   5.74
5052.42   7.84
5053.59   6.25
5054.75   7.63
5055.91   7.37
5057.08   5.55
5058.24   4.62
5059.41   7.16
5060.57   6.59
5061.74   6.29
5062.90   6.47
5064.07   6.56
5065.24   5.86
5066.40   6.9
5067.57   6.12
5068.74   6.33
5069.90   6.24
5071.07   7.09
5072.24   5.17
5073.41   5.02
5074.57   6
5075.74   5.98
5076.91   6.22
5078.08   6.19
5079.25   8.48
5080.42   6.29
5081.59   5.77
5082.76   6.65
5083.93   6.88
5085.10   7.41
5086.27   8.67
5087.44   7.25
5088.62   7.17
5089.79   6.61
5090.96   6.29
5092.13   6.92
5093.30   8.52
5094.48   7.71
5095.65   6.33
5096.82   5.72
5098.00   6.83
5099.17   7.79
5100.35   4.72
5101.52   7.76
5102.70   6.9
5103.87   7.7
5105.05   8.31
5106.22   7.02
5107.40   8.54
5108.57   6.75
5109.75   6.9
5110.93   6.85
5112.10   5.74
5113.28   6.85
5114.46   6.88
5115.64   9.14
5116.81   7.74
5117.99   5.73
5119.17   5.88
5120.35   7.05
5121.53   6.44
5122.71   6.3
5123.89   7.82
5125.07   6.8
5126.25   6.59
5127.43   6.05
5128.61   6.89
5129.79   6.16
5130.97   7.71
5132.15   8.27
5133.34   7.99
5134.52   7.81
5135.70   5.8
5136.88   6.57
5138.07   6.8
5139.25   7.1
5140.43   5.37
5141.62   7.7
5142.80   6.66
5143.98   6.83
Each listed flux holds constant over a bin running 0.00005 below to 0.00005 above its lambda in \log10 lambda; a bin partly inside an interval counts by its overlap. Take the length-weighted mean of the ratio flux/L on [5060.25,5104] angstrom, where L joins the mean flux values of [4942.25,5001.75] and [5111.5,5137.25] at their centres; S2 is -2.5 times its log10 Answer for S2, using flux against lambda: 0.10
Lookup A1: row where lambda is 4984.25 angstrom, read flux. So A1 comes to 8.44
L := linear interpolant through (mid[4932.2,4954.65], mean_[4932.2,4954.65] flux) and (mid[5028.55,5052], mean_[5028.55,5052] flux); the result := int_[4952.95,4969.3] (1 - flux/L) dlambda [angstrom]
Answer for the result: -4.6 angstrom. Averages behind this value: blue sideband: 7.6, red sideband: 7.28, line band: 9.65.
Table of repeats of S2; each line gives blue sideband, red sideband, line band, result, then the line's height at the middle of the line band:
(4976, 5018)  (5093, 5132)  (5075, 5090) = 0.12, 7.72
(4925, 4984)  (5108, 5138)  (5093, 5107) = -0.01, 7.03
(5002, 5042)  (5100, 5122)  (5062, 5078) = 0.30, 8.08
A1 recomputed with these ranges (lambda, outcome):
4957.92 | 10.3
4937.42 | 5.28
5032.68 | 5.92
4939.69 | 7.44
